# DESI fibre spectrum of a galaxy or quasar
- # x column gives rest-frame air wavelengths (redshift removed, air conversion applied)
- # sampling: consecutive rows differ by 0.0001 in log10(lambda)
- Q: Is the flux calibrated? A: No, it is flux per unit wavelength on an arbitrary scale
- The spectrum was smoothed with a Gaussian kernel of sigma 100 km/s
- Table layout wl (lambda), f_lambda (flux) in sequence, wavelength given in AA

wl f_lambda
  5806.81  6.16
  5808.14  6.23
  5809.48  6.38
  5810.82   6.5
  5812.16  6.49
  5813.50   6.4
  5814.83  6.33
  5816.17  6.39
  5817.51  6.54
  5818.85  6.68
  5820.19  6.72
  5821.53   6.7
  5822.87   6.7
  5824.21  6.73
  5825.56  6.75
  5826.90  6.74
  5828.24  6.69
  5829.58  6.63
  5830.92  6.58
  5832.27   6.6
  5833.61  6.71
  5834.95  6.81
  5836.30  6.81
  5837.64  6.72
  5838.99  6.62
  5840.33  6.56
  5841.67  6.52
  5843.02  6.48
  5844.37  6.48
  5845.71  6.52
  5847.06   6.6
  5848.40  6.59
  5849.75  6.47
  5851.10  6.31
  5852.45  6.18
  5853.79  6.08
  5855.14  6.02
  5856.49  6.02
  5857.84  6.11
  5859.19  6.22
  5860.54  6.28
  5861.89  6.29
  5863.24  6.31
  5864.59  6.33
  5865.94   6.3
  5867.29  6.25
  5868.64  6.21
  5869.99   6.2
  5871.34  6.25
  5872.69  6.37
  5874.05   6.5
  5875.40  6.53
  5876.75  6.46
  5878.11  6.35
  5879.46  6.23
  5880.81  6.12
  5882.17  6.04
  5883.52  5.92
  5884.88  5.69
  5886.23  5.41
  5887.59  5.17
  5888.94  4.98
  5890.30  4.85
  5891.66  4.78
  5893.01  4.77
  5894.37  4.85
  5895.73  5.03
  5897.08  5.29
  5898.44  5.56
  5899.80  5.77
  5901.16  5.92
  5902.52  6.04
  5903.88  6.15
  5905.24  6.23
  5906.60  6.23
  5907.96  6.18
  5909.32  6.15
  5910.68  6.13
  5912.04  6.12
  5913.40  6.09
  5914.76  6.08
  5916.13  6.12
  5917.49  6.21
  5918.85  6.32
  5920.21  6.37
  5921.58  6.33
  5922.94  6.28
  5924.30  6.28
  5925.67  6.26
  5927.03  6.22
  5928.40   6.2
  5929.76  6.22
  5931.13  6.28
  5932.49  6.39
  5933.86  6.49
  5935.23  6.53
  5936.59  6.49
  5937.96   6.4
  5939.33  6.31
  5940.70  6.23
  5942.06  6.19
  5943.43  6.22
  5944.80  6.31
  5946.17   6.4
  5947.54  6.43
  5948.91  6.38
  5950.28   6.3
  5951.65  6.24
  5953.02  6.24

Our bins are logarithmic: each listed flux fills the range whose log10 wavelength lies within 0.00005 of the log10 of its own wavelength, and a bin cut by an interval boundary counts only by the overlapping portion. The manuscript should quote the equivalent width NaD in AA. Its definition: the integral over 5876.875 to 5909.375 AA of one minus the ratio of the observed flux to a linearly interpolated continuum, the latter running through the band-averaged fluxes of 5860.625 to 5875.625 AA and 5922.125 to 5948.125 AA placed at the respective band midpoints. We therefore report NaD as 3.4 AA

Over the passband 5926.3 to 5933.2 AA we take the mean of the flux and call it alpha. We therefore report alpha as 6.26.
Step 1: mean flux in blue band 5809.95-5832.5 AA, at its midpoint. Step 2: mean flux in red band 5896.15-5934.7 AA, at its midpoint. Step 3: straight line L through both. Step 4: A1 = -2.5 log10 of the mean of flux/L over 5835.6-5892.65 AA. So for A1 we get 0.04 mag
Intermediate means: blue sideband 6.59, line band 6.16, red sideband 6.13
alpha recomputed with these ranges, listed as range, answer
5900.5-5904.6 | 6.04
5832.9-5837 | 6.78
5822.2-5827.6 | 6.72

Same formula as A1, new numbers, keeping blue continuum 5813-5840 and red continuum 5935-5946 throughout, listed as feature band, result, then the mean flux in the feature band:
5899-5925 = 0.04 mag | 6.15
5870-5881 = 0.03 mag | 6.35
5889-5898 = 0.29 mag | 4.95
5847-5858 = 0.05 mag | 6.25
